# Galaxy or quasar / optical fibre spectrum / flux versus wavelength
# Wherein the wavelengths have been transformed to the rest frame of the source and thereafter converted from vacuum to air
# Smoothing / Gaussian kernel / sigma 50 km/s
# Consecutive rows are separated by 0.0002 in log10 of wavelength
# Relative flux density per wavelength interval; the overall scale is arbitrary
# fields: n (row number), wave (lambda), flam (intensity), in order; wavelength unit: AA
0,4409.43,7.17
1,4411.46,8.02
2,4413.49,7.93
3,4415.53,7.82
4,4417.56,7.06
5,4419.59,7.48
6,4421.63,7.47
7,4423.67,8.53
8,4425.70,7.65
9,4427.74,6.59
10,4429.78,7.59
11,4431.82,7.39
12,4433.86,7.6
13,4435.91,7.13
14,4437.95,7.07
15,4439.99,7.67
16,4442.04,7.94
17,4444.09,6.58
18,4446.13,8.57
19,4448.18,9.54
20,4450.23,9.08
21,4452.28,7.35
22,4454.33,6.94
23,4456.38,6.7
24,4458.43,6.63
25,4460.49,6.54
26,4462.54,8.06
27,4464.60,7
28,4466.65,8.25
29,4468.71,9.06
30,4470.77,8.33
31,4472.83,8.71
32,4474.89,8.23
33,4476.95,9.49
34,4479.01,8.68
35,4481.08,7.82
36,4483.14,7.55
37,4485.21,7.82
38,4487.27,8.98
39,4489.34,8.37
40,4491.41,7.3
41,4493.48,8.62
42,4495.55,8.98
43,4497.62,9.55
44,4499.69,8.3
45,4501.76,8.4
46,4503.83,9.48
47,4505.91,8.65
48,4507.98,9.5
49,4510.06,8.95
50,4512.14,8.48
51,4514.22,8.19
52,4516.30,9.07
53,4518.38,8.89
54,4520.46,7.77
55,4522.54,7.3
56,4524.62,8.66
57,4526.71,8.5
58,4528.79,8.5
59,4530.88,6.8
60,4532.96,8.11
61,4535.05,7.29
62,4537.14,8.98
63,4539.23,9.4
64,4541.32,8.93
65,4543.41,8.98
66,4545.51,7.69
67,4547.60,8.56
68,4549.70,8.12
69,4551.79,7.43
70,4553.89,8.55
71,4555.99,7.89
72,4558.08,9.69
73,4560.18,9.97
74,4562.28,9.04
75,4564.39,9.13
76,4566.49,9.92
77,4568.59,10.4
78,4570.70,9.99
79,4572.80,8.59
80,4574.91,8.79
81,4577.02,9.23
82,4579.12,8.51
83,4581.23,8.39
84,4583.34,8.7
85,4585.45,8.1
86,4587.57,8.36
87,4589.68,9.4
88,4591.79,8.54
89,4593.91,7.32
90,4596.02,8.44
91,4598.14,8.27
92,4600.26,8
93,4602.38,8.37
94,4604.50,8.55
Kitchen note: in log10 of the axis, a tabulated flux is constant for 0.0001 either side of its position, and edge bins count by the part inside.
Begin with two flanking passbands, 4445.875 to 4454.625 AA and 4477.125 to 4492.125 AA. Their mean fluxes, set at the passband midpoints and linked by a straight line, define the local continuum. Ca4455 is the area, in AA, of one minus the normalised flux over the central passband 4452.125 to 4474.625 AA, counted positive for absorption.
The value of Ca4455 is 1.8 AA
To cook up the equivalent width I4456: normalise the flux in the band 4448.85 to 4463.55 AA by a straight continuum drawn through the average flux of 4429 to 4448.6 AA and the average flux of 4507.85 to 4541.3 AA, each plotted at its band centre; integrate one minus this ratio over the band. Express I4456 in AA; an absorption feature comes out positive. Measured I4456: 0.8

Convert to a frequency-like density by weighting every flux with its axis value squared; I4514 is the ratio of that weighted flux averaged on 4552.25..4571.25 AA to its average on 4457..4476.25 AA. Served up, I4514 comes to 1.23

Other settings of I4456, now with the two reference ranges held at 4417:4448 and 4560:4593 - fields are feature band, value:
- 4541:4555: 0.7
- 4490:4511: -1.3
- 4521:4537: 1.1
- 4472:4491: -0.7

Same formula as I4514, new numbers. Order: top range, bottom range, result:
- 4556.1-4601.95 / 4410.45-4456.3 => 1.23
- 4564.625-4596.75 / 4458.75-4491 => 1.14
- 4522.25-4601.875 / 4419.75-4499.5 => 1.13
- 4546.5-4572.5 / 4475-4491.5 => 1.13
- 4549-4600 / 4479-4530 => 1.07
